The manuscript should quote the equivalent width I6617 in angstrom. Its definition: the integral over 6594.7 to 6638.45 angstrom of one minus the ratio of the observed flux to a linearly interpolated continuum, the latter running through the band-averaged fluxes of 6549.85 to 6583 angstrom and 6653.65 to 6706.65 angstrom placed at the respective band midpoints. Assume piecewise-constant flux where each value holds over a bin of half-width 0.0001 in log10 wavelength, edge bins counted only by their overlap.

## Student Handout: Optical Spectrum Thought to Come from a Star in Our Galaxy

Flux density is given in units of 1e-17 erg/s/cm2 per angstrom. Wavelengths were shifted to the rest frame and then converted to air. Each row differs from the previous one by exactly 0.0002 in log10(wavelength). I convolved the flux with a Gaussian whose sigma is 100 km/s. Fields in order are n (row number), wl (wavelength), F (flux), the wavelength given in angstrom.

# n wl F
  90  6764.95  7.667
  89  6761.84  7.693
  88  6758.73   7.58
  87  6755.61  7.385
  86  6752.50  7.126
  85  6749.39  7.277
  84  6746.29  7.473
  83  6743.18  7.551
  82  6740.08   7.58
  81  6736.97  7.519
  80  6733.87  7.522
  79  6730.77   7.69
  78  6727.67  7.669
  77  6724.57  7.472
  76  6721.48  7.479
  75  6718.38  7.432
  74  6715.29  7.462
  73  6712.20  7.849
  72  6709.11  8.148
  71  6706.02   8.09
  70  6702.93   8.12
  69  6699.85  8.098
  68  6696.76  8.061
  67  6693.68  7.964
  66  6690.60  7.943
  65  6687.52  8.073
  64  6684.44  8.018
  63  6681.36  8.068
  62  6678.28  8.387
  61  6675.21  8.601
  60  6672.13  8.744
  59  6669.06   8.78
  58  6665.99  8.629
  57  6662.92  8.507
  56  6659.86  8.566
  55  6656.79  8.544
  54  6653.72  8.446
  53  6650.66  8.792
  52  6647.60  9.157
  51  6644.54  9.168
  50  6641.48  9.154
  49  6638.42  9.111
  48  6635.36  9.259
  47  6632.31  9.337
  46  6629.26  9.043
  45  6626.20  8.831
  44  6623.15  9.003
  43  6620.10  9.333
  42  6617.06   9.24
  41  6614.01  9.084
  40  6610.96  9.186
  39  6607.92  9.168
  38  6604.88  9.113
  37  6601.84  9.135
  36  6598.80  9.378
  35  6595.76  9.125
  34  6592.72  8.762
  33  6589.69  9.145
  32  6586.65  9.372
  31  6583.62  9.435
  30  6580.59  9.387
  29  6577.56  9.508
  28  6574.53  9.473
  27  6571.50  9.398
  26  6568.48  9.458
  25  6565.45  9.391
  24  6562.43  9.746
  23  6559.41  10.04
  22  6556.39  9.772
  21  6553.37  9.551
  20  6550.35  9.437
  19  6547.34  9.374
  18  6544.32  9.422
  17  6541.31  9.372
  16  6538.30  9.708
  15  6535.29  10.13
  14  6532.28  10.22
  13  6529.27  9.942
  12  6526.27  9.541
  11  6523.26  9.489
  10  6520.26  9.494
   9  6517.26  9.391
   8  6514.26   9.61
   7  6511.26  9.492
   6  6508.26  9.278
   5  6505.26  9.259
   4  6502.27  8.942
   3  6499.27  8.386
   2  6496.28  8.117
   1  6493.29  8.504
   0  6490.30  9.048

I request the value -0.7 angstrom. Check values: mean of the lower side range 9.56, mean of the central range 9.16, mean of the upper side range 8.31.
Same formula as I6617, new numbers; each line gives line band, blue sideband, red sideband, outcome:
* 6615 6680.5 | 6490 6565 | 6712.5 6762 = -4.4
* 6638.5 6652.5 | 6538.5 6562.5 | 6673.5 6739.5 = -0.8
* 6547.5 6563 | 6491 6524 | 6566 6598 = -0.8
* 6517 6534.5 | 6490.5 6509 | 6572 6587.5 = -1.5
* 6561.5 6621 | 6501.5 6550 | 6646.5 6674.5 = -1.1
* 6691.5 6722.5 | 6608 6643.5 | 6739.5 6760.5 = 0.5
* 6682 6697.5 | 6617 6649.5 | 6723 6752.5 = 0.5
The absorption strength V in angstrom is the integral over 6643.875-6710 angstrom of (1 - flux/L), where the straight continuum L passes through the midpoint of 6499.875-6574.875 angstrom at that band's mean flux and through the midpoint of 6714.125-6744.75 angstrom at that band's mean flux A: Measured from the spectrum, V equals -2.5 angstrom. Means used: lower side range 9.54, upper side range 7.54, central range 8.4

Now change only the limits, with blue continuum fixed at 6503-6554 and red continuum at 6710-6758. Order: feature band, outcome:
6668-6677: -0.6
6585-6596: -0.2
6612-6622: -0.6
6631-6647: -1.4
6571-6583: -0.5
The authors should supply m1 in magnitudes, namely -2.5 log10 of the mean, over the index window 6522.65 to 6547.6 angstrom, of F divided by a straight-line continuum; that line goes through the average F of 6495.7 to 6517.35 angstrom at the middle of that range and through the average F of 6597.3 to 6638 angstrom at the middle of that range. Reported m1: -0.07 mag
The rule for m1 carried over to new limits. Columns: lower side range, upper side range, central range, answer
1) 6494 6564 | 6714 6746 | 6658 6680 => -0.06 mag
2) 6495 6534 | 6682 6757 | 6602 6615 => -0.07 mag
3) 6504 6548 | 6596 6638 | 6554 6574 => -0.02 mag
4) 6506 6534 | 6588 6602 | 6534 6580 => -0.03 mag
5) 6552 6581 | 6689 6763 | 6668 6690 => -0.01 mag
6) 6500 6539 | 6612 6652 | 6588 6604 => 0.02 mag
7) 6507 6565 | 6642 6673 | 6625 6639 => -0.02 mag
